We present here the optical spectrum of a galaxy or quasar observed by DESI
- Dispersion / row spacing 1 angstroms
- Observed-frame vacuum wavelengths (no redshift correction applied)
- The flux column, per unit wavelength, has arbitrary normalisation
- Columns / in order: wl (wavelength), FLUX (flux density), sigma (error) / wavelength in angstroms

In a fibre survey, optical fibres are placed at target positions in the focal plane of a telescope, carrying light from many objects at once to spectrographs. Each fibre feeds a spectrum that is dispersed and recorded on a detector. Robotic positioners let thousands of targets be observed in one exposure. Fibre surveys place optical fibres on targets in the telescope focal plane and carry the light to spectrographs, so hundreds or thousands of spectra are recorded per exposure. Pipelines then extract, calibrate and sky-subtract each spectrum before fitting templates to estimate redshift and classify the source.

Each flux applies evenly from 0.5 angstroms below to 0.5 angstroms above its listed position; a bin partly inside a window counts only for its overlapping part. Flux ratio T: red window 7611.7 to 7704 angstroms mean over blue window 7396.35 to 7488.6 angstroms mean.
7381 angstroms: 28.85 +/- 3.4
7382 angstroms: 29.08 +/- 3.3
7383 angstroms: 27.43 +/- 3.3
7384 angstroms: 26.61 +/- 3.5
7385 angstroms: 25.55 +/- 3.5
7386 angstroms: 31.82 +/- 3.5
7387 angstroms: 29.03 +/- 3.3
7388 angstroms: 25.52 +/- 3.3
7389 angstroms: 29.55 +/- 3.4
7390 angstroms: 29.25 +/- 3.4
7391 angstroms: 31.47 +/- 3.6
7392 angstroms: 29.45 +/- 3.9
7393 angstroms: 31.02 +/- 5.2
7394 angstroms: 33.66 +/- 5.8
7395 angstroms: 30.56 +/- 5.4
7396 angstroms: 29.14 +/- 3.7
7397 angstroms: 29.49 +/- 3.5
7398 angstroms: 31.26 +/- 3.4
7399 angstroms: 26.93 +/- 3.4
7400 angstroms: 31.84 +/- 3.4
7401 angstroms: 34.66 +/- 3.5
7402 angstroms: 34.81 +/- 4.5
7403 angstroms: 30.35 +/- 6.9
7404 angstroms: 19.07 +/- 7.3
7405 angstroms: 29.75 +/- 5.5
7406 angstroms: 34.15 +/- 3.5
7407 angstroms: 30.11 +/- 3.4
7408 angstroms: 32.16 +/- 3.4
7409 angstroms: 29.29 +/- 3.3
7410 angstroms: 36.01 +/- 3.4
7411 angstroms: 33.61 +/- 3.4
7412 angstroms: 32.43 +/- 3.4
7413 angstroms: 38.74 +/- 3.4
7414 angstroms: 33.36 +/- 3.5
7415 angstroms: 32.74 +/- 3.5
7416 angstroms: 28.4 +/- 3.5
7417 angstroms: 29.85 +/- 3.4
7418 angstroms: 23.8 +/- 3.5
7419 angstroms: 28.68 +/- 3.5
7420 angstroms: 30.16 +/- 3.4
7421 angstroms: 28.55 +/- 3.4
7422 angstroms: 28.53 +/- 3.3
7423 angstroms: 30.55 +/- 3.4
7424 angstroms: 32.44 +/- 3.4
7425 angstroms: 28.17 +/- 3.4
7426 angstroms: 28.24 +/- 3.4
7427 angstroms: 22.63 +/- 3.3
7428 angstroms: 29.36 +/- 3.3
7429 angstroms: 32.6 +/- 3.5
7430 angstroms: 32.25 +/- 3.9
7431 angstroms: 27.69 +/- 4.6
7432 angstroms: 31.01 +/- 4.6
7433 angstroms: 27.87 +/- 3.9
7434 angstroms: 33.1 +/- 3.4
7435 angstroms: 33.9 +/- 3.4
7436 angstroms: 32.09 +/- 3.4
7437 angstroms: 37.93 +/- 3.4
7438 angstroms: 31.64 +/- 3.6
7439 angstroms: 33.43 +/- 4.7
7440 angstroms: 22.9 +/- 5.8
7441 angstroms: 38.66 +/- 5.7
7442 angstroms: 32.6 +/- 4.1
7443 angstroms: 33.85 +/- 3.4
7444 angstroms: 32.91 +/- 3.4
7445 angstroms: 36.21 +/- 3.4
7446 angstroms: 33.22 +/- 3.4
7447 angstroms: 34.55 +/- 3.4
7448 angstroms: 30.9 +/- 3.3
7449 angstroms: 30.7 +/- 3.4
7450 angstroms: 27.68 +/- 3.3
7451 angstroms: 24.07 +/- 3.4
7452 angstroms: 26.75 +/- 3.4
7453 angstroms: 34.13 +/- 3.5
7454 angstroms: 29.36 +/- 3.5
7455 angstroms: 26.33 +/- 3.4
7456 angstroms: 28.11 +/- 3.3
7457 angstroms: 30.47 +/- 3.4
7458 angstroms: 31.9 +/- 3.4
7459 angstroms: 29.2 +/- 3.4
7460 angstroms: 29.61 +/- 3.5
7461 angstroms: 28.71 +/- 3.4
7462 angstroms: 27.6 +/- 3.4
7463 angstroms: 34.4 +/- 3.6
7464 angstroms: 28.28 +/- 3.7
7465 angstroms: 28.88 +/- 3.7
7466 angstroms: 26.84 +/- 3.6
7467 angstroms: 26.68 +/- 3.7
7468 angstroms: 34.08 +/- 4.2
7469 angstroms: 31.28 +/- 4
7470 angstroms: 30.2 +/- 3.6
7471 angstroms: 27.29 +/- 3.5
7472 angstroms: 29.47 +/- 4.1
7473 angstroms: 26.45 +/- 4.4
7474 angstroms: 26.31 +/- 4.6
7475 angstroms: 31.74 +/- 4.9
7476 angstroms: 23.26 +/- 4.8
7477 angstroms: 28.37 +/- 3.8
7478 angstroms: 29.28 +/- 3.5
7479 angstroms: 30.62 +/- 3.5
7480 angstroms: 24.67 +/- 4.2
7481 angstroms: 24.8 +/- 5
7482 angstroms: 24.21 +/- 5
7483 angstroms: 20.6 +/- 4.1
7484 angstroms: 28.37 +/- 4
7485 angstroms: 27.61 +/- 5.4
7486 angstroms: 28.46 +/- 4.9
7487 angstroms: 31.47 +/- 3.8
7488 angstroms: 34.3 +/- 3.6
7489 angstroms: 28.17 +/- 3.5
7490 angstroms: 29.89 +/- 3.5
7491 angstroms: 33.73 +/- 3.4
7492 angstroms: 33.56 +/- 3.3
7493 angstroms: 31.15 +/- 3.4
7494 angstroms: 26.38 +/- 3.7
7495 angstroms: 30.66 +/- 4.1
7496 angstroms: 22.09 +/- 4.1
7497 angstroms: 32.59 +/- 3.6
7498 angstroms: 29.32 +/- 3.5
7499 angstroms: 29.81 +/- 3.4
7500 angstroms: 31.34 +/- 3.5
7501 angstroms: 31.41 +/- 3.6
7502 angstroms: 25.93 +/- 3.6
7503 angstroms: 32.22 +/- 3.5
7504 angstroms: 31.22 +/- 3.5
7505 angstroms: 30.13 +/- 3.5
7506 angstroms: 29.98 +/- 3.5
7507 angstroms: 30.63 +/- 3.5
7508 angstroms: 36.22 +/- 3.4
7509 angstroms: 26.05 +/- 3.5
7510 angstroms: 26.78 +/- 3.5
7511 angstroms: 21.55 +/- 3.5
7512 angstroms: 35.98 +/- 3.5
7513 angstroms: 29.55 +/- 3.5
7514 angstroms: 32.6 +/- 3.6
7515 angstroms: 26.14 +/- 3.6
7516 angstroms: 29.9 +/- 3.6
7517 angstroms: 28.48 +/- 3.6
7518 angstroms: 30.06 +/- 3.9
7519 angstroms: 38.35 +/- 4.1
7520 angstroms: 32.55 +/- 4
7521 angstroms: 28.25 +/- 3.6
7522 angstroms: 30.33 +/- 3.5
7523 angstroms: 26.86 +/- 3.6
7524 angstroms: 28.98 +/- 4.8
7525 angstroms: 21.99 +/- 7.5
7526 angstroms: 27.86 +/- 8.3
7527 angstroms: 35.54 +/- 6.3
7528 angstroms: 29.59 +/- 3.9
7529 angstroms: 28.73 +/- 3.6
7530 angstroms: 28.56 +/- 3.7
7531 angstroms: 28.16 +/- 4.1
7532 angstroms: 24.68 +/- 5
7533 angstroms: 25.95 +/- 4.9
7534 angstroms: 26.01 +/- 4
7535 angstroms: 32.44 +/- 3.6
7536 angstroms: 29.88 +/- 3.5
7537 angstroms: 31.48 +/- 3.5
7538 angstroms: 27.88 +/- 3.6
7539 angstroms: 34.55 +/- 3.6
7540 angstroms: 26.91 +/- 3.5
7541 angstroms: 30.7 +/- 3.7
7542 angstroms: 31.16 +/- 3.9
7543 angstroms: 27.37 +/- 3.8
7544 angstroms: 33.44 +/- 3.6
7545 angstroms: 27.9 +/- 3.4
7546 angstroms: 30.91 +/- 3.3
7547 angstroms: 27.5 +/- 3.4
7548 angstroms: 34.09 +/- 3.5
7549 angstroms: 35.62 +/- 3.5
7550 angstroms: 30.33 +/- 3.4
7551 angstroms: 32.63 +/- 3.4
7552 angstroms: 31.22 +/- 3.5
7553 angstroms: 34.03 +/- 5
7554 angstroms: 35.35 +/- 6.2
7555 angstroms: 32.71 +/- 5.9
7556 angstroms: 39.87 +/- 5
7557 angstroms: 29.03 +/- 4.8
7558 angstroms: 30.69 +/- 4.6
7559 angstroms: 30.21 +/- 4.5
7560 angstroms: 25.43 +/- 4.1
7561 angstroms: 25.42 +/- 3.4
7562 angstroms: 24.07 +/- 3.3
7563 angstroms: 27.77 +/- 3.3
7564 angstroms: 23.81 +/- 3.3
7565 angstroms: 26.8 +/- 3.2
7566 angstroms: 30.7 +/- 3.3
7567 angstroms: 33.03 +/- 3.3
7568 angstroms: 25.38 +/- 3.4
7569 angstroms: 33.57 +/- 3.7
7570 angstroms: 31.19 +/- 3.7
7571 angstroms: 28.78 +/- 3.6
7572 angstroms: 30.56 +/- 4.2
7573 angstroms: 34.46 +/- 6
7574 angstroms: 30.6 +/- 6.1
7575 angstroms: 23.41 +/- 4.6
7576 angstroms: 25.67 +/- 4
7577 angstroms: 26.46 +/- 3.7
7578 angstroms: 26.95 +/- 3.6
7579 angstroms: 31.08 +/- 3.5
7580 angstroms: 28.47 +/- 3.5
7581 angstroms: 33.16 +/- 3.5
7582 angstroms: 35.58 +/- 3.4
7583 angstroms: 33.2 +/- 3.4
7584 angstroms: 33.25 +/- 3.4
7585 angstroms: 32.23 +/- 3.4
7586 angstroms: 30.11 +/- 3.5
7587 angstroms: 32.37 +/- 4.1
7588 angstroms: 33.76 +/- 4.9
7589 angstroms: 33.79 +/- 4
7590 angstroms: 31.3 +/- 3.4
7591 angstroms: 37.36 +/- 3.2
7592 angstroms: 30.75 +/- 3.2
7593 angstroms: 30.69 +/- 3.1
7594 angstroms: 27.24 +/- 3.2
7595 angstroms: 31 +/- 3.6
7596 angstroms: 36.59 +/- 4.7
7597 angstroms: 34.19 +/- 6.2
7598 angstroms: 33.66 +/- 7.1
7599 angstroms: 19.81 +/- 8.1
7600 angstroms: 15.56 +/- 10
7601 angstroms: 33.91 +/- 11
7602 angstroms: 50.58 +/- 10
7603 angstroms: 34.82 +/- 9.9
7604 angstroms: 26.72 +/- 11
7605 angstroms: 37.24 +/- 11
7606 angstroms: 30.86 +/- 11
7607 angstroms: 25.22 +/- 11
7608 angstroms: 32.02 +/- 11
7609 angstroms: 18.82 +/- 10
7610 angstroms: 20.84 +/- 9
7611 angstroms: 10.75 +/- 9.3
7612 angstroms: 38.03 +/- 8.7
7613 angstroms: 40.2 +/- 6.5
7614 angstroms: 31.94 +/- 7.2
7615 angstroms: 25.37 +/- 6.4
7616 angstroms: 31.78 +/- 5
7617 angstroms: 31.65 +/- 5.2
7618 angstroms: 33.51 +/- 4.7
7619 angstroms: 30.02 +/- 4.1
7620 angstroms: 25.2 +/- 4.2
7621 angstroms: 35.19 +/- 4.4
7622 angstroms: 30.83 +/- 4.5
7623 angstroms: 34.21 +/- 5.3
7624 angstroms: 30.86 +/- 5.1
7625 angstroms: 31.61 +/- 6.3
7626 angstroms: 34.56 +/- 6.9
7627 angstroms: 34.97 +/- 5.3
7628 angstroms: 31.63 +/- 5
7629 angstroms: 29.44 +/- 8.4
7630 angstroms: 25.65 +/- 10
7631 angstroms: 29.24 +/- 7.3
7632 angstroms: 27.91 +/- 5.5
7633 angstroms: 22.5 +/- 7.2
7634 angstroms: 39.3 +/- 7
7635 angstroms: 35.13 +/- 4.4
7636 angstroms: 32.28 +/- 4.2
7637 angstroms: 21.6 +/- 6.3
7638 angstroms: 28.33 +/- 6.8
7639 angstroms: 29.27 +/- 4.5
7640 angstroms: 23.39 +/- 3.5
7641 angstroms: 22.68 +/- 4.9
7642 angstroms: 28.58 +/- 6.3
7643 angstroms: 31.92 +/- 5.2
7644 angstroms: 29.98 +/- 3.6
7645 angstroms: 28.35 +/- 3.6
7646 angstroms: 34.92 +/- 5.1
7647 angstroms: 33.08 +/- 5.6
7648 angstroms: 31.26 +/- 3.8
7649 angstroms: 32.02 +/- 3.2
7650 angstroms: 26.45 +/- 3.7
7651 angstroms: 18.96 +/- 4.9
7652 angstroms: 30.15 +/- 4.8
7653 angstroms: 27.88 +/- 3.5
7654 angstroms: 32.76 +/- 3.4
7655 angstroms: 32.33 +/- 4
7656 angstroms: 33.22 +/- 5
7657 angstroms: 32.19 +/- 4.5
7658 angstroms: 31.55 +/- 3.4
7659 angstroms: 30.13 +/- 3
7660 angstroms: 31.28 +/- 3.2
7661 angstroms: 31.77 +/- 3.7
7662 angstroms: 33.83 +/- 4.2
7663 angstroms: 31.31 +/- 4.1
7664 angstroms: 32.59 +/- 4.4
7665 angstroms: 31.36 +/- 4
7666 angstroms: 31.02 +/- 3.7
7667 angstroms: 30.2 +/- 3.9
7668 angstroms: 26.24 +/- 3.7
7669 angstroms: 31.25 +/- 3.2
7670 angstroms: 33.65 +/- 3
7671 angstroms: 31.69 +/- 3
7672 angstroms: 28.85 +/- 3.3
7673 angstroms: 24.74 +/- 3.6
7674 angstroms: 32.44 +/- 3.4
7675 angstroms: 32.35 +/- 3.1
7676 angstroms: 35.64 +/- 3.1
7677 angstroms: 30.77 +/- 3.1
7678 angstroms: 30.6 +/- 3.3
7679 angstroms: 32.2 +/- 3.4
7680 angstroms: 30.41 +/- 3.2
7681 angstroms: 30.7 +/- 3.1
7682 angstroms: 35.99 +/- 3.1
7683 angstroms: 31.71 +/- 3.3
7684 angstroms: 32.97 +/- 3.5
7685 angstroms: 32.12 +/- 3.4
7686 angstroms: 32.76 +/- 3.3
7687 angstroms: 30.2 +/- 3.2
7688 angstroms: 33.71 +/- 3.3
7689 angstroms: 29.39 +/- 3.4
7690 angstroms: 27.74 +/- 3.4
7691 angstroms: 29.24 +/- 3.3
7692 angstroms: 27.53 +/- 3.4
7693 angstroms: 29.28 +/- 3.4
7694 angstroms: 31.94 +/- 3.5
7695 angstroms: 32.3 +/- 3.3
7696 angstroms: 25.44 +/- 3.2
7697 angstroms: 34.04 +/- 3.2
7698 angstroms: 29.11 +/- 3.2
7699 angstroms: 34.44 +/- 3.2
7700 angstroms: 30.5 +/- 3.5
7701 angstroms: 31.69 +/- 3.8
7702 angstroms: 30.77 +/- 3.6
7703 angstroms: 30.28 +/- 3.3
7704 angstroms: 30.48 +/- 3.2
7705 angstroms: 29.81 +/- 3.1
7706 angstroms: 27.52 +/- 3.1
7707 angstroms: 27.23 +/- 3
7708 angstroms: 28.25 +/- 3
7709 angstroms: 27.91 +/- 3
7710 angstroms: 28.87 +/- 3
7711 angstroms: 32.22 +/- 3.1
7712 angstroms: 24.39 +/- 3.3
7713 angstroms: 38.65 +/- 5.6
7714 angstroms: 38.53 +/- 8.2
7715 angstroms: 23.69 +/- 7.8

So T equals 1.0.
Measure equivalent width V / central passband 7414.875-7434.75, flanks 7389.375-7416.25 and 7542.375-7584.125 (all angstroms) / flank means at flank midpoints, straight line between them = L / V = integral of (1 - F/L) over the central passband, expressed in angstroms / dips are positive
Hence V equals 1.15 angstroms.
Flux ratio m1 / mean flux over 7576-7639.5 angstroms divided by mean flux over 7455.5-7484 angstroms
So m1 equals 1.1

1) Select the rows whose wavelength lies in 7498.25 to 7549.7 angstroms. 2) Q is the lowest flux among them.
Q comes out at 21.55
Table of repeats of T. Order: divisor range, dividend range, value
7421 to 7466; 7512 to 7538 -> 0.96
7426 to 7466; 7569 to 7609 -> 1.01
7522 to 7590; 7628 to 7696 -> 1.01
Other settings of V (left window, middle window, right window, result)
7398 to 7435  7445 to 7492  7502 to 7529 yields 1.6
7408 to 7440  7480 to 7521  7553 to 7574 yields 1.2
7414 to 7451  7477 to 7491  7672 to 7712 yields 1.2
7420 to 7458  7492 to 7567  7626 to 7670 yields 1.5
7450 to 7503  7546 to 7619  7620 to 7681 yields -1.6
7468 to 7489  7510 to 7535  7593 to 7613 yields -0.4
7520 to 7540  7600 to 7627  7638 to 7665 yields -1.0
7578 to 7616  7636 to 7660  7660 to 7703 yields 1.3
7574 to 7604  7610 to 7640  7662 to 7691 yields 1.0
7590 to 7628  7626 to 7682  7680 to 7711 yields 0.5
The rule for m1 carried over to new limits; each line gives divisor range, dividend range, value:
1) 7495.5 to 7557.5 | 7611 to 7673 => 1.01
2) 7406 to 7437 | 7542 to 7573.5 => 0.99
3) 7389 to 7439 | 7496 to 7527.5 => 0.97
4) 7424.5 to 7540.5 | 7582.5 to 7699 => 1.03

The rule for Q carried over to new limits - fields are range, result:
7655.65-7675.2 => 24.74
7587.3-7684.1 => 10.75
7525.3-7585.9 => 23.41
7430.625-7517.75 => 20.6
